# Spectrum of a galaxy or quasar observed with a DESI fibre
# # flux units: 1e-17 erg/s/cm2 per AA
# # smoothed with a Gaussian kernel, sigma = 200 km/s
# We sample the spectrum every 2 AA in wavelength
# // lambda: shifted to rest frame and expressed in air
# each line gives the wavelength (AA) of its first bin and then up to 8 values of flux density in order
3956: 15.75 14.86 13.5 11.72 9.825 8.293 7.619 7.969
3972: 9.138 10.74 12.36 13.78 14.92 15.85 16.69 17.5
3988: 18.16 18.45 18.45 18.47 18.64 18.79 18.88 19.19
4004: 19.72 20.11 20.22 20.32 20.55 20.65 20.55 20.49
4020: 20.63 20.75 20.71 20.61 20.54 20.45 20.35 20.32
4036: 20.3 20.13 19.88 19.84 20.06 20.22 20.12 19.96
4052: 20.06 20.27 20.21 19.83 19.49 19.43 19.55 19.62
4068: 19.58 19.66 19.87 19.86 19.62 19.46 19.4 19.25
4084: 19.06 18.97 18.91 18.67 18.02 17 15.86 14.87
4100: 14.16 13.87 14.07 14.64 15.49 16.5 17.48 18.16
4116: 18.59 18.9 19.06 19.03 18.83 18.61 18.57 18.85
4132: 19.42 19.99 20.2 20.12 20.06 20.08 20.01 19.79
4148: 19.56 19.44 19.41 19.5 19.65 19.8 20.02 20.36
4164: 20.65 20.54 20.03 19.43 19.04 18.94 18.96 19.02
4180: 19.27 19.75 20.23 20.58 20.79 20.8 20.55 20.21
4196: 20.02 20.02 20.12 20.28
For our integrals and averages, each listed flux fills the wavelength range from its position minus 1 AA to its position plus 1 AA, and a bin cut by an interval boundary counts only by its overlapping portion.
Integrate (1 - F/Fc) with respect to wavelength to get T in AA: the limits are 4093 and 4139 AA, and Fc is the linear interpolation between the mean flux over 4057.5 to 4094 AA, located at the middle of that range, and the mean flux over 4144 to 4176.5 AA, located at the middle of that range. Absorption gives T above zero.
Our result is 4.7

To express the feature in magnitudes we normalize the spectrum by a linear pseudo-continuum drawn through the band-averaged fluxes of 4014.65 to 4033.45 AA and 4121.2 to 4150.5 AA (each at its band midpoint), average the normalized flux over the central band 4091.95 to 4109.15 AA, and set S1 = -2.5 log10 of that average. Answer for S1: 0.290 mag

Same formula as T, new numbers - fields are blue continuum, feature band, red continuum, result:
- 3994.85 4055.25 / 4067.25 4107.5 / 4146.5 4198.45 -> 4.6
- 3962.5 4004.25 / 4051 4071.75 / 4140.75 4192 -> -3.5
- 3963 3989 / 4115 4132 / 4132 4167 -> 0.0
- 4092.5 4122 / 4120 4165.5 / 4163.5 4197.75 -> -3.8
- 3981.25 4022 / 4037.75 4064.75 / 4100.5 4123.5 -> -2.7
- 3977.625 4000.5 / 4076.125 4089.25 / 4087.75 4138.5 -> -1.2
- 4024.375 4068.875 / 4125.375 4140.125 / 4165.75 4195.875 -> 0.3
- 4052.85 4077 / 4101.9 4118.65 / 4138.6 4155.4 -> 2.8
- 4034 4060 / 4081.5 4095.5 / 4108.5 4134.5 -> 0.6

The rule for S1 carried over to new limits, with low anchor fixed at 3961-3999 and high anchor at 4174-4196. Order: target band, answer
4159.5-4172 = -0.037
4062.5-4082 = -0.172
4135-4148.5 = -0.071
